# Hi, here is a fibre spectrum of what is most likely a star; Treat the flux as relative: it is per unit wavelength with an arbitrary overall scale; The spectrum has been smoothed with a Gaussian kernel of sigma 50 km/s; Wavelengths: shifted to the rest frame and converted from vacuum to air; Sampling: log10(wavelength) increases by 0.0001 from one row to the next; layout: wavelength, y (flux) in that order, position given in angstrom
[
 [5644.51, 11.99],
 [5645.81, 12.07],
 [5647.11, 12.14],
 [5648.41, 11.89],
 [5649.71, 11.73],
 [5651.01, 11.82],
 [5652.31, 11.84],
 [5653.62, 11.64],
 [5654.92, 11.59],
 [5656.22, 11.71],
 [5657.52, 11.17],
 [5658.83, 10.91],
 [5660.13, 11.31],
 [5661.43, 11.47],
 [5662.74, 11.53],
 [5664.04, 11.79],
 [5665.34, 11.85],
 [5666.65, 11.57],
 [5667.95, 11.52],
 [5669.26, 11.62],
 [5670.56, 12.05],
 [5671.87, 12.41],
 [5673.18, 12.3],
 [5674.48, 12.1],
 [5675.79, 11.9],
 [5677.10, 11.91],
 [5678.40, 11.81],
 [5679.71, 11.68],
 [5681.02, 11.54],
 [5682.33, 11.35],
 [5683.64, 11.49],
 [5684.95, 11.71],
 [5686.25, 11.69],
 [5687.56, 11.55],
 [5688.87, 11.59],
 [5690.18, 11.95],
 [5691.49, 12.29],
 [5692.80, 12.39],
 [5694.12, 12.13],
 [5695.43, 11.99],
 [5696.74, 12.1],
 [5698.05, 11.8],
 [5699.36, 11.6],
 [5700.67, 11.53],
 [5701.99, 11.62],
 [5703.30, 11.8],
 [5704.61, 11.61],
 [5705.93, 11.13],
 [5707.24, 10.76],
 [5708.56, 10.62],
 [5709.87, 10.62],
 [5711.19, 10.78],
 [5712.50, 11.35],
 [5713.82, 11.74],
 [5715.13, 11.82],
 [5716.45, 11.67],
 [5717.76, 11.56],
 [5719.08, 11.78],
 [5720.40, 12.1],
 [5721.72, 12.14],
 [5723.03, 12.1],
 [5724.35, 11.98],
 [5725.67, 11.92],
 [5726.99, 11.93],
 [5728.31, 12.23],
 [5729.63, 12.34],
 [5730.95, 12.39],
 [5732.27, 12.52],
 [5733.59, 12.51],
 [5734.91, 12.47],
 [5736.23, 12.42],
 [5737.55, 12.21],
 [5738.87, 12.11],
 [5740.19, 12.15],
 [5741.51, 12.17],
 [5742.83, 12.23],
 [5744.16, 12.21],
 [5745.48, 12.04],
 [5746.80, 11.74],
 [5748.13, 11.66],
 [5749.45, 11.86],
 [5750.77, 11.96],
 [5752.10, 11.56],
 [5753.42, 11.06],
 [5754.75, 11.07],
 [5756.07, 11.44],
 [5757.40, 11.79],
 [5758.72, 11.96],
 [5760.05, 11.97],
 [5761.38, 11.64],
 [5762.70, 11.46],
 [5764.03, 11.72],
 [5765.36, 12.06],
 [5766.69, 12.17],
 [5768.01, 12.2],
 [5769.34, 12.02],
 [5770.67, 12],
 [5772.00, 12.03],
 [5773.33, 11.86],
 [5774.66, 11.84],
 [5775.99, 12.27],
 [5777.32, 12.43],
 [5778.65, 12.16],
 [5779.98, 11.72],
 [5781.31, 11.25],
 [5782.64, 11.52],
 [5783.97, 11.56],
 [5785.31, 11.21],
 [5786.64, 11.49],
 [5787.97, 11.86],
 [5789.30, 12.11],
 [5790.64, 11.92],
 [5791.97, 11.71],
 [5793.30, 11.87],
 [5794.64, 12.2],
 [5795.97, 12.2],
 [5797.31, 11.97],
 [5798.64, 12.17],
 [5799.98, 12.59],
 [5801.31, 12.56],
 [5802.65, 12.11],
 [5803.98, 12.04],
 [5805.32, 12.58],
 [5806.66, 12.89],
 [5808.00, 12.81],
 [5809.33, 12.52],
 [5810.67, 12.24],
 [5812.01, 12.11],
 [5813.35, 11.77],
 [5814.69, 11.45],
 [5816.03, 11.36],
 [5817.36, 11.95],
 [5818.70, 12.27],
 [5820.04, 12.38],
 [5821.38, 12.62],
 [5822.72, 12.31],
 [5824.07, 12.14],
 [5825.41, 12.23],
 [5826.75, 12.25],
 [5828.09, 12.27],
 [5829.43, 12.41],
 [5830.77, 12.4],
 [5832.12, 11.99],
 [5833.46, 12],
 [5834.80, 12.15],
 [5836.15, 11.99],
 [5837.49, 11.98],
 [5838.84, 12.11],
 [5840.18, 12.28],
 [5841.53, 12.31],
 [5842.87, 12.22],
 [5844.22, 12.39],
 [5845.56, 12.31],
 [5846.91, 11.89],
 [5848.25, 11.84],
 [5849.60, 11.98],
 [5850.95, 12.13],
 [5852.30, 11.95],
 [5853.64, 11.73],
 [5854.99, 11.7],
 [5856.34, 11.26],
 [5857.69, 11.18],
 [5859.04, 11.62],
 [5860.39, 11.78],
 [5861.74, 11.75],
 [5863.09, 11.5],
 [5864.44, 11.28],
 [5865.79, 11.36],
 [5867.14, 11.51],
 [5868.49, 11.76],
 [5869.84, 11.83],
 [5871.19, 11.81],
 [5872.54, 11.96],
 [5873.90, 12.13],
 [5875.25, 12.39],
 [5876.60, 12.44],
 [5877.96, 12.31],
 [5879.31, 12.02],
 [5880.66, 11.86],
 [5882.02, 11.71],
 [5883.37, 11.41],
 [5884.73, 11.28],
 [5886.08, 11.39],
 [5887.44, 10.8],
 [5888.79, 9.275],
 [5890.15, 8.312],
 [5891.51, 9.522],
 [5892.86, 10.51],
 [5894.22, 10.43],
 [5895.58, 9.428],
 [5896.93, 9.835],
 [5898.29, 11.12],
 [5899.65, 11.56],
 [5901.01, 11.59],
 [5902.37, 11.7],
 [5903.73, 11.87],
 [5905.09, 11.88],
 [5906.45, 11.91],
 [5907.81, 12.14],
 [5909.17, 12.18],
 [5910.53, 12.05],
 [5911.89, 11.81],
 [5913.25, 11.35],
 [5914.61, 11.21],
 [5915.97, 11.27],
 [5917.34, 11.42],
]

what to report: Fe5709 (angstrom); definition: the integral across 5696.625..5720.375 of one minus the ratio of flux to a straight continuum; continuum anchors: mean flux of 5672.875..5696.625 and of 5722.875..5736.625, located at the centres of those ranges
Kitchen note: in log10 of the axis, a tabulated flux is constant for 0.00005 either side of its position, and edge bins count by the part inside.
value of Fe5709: 1.2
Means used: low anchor 11.9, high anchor 12.3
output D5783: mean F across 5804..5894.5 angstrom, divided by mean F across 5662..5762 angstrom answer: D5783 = 1.00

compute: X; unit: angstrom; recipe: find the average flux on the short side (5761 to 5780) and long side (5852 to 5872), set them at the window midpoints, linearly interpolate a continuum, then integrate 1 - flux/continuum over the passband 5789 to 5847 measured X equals -2.0 angstrom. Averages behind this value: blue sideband 12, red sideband 11.6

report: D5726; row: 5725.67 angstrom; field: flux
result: 11.92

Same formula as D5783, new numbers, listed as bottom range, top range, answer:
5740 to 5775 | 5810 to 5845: 1.03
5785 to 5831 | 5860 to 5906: 0.93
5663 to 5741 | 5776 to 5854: 1.02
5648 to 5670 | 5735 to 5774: 1.03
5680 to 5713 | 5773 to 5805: 1.03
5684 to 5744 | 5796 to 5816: 1.03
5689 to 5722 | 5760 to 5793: 1.02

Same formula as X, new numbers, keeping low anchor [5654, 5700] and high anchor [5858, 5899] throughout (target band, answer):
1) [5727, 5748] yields -1.1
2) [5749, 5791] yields -1.0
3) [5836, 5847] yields -0.9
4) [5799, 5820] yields -1.5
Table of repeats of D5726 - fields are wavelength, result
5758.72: 11.96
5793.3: 11.87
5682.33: 11.35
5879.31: 12.02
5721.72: 12.14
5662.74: 11.53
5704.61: 11.61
